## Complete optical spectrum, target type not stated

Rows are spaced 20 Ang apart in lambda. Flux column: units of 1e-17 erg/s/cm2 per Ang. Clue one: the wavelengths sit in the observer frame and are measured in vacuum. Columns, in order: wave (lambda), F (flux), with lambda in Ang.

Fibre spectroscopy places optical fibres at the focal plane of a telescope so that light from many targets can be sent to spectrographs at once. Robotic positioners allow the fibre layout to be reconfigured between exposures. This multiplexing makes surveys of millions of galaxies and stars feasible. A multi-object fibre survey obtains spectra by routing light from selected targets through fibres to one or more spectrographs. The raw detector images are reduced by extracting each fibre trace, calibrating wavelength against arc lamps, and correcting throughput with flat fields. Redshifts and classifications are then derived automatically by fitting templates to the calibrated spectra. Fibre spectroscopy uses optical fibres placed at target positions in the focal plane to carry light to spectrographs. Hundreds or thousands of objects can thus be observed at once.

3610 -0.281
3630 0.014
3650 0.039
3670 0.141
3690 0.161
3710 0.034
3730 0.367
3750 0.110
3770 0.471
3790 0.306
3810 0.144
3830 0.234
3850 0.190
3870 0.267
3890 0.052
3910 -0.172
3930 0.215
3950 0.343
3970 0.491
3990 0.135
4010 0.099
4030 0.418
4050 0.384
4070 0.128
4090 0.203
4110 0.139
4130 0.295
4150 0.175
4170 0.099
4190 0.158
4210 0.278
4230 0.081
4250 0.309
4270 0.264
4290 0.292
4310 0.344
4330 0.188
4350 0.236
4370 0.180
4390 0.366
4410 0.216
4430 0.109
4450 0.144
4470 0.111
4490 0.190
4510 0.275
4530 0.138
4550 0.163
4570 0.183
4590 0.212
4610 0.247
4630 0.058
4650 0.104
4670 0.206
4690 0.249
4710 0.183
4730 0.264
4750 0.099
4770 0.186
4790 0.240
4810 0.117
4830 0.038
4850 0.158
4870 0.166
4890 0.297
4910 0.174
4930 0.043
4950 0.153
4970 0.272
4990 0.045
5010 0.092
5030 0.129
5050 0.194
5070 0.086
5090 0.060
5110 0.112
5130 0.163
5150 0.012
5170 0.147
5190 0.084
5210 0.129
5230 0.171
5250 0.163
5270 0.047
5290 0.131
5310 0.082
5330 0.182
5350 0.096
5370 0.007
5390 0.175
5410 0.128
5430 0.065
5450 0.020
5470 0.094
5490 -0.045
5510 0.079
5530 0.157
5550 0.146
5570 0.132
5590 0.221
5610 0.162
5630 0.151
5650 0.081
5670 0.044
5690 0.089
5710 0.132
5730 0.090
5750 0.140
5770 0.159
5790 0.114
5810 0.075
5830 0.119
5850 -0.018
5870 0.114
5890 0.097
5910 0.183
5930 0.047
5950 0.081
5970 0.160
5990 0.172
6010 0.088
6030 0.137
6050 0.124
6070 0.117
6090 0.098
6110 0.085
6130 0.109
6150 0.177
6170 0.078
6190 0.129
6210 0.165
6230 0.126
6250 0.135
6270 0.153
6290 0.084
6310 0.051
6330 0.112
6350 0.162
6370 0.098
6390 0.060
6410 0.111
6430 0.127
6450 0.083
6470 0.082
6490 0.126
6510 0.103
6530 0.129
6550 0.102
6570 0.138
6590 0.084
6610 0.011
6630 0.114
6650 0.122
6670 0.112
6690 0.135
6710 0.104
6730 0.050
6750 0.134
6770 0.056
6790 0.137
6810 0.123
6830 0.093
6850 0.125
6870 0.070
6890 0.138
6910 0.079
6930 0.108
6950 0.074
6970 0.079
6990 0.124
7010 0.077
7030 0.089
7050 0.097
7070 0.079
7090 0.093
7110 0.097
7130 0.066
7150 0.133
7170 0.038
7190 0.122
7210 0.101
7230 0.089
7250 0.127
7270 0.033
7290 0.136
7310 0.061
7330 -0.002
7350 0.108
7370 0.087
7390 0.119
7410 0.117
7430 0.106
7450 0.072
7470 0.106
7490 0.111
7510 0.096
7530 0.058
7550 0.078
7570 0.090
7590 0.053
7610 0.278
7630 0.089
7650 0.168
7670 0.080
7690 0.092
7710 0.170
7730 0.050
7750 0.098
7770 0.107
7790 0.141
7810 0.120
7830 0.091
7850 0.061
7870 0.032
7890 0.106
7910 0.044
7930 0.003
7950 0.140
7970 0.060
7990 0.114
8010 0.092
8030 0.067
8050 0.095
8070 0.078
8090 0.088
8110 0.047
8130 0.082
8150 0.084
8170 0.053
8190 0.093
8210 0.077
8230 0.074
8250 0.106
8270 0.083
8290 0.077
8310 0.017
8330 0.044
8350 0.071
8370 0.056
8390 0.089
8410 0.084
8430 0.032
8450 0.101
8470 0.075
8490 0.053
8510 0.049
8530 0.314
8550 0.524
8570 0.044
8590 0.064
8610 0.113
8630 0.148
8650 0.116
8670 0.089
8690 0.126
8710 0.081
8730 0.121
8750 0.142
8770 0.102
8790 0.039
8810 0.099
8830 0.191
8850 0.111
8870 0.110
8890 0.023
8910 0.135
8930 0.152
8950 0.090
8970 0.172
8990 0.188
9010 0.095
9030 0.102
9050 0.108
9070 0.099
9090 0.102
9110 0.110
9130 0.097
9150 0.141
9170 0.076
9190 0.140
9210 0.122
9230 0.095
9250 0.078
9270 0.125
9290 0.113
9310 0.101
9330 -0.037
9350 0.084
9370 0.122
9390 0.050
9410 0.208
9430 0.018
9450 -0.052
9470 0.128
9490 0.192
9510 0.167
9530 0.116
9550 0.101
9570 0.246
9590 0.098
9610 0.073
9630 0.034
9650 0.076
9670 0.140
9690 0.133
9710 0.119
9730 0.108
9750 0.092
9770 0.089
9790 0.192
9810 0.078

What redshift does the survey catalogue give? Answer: 1.29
